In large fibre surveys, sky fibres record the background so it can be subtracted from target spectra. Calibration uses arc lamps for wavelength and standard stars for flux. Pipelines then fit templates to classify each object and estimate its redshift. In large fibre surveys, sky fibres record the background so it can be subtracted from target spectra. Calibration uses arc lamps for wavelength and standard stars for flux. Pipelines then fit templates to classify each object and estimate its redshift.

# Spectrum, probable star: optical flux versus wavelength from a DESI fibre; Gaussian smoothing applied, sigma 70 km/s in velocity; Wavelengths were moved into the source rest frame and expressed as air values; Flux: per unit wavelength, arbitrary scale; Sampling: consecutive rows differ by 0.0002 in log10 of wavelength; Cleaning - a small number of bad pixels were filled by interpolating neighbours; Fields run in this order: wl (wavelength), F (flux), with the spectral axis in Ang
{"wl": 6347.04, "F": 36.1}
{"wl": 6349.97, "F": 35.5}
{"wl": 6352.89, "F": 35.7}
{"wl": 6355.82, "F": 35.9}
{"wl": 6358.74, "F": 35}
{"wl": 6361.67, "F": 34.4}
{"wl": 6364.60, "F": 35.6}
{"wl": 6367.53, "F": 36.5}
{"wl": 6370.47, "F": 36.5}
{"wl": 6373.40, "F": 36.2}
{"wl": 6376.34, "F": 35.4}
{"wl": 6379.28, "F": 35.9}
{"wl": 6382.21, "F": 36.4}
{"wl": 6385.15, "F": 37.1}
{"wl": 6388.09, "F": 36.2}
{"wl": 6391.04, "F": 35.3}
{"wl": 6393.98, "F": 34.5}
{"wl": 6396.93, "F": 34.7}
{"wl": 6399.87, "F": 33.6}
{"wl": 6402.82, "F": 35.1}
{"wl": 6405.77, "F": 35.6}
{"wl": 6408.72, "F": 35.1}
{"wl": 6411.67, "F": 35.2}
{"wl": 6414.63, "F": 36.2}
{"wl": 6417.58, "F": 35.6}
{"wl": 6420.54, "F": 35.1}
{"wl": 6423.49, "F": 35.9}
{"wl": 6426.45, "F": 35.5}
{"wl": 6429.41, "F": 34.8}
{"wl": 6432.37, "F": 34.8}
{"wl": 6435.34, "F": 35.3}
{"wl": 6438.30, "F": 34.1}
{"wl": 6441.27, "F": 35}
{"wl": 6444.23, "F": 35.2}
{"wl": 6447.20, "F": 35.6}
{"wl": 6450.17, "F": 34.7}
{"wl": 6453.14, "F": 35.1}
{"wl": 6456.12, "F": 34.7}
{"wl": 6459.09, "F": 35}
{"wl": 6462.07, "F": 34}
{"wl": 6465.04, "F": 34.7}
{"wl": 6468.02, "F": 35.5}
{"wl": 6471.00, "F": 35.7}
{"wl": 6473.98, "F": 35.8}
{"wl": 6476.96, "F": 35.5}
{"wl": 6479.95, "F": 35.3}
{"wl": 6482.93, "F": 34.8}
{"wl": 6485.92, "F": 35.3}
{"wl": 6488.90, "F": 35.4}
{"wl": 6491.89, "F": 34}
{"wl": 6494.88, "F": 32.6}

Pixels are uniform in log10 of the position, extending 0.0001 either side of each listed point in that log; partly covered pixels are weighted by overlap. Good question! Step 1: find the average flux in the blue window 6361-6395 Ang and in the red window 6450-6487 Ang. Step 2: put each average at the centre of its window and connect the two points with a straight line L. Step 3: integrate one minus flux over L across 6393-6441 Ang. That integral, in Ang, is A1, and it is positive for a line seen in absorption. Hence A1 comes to 0.6 Ang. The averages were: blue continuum 35.9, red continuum 35.1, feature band 35.1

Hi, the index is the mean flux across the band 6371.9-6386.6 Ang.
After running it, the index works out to 36.2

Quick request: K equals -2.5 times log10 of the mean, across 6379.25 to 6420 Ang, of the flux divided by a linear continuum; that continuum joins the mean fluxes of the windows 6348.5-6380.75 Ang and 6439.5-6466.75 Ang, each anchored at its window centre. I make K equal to 0.00 mag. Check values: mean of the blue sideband 35.7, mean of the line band 35.4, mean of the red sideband 34.9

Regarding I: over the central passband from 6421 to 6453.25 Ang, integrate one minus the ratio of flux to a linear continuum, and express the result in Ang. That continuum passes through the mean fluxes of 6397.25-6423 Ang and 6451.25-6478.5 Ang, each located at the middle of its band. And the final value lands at 0.1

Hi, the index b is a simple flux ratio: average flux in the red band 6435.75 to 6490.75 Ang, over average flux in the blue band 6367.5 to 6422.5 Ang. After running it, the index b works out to 1.0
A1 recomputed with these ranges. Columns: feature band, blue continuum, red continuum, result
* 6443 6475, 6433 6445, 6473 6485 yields 0.0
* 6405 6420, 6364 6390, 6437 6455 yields 0.0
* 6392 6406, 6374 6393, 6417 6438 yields 0.4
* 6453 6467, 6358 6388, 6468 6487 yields 0.3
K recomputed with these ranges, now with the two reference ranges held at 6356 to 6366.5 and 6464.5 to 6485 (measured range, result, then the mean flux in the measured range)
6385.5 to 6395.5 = -0.01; 35.5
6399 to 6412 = 0.01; 35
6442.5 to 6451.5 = 0.00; 35.2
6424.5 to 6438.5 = 0.01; 35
